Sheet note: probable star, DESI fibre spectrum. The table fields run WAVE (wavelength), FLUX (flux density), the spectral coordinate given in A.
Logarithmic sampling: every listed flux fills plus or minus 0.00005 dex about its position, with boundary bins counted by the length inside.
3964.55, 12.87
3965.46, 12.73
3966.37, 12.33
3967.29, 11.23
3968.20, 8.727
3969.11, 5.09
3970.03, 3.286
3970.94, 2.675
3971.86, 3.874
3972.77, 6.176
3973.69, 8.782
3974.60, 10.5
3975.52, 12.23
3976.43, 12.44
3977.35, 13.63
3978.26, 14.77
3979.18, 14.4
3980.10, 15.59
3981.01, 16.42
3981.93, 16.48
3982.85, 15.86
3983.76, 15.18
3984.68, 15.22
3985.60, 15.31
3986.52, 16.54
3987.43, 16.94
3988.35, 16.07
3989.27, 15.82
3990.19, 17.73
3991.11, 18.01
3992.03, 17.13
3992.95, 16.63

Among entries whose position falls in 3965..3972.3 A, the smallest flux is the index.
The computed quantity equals 2.675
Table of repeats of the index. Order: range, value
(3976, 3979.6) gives 12.44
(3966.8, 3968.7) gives 8.727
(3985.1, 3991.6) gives 15.31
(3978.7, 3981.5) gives 14.4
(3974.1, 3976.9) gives 10.5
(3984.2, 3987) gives 15.22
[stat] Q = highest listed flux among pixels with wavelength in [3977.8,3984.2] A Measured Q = 16.48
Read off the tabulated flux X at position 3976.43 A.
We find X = 12.44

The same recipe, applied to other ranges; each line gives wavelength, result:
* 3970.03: 3.286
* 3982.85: 15.86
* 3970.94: 2.675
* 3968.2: 8.727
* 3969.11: 5.09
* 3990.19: 17.73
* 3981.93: 16.48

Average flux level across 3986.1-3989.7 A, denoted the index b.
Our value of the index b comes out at 16.4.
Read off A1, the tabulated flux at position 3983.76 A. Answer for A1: 15.18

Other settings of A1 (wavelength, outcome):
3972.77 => 6.176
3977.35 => 13.63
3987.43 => 16.94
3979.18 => 14.4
